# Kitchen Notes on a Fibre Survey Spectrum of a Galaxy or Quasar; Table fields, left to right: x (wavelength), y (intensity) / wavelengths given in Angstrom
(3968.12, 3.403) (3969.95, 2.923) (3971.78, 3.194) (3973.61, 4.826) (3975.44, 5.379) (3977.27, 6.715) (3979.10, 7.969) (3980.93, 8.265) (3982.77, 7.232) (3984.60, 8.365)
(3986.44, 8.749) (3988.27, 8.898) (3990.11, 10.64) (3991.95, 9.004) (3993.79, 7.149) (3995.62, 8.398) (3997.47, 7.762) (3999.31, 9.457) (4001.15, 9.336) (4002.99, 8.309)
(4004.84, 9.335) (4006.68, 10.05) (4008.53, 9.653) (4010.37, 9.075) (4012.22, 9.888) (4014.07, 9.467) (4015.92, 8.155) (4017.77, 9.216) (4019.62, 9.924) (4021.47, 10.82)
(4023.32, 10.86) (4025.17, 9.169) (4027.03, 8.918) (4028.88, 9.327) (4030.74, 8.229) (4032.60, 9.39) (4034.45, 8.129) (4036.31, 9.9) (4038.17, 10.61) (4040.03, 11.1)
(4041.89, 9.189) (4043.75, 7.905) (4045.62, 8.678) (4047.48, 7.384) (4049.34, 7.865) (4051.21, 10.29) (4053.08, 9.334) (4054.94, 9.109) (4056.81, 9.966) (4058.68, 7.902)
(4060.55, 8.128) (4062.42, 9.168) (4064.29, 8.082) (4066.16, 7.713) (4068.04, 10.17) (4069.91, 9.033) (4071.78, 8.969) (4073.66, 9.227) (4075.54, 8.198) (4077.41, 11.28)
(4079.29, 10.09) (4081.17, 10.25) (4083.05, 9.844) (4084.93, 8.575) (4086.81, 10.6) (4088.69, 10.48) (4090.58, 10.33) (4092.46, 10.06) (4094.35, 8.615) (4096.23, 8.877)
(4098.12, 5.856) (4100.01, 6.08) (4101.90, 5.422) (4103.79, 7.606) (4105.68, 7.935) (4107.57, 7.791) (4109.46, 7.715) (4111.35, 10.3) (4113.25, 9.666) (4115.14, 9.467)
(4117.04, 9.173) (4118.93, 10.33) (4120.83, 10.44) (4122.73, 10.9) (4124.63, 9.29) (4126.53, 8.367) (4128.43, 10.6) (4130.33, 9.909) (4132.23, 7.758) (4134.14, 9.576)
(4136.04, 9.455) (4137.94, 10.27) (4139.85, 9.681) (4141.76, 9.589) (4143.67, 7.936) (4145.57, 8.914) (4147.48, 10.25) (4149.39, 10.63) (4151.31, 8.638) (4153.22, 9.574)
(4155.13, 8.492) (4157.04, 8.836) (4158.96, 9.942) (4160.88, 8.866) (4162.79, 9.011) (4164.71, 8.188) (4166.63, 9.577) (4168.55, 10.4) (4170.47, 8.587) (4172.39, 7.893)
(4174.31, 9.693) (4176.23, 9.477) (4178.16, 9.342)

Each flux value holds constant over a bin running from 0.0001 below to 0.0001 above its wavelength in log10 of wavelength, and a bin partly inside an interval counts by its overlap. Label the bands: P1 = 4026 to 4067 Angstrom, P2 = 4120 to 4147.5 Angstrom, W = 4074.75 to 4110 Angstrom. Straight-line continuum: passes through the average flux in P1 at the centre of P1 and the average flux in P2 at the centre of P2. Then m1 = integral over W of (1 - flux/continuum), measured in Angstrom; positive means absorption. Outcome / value 1.9 Angstrom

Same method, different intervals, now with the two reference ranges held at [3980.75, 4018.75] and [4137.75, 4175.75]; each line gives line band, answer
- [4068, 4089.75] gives -1.6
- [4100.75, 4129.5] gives 0.5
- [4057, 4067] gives 0.8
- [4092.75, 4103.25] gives 2.2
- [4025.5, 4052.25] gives -0.3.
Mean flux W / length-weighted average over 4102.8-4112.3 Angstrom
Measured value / 8.26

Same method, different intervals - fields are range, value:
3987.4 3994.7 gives 8.92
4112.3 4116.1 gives 9.56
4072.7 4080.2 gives 9.69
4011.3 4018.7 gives 9.18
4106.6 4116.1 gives 8.99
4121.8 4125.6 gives 10.1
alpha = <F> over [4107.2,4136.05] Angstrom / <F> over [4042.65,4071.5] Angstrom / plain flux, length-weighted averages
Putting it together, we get 1.1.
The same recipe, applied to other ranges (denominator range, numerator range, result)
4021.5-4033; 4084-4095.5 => 1.04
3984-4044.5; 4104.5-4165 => 1.01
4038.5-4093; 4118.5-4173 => 1.01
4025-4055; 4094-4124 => 0.94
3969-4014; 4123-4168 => 1.17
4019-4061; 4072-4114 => 0.96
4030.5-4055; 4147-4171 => 1.02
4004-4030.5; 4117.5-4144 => 1.01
